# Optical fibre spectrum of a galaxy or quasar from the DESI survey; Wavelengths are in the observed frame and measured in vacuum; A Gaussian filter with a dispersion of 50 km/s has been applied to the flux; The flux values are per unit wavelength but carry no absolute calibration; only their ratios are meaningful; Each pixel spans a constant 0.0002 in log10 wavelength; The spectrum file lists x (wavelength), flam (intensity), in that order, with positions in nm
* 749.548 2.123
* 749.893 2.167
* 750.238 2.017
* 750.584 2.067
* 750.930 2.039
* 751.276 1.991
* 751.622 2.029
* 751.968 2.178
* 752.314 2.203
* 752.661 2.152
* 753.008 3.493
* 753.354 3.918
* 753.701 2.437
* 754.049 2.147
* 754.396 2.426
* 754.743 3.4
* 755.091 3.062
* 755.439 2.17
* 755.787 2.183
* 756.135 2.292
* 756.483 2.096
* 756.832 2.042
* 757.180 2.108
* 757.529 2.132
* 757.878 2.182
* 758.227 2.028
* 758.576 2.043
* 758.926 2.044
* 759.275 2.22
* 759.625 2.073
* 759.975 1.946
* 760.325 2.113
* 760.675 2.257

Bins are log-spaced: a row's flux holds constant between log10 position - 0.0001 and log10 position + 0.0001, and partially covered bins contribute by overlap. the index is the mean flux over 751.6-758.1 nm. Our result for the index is 2.46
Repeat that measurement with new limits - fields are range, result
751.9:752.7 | 2.18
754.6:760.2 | 2.24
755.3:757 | 2.16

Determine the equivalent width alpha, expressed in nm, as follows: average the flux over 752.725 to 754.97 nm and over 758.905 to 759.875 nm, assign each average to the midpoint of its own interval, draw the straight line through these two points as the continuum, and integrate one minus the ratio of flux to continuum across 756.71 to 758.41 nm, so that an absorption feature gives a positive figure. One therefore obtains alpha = 0.20 nm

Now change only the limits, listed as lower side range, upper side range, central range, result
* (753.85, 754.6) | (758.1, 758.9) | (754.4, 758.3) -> -0.27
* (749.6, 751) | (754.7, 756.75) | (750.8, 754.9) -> -0.49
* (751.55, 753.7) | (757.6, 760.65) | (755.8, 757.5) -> 0.13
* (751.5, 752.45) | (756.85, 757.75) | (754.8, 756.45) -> -0.27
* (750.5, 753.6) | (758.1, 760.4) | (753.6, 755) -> -0.18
